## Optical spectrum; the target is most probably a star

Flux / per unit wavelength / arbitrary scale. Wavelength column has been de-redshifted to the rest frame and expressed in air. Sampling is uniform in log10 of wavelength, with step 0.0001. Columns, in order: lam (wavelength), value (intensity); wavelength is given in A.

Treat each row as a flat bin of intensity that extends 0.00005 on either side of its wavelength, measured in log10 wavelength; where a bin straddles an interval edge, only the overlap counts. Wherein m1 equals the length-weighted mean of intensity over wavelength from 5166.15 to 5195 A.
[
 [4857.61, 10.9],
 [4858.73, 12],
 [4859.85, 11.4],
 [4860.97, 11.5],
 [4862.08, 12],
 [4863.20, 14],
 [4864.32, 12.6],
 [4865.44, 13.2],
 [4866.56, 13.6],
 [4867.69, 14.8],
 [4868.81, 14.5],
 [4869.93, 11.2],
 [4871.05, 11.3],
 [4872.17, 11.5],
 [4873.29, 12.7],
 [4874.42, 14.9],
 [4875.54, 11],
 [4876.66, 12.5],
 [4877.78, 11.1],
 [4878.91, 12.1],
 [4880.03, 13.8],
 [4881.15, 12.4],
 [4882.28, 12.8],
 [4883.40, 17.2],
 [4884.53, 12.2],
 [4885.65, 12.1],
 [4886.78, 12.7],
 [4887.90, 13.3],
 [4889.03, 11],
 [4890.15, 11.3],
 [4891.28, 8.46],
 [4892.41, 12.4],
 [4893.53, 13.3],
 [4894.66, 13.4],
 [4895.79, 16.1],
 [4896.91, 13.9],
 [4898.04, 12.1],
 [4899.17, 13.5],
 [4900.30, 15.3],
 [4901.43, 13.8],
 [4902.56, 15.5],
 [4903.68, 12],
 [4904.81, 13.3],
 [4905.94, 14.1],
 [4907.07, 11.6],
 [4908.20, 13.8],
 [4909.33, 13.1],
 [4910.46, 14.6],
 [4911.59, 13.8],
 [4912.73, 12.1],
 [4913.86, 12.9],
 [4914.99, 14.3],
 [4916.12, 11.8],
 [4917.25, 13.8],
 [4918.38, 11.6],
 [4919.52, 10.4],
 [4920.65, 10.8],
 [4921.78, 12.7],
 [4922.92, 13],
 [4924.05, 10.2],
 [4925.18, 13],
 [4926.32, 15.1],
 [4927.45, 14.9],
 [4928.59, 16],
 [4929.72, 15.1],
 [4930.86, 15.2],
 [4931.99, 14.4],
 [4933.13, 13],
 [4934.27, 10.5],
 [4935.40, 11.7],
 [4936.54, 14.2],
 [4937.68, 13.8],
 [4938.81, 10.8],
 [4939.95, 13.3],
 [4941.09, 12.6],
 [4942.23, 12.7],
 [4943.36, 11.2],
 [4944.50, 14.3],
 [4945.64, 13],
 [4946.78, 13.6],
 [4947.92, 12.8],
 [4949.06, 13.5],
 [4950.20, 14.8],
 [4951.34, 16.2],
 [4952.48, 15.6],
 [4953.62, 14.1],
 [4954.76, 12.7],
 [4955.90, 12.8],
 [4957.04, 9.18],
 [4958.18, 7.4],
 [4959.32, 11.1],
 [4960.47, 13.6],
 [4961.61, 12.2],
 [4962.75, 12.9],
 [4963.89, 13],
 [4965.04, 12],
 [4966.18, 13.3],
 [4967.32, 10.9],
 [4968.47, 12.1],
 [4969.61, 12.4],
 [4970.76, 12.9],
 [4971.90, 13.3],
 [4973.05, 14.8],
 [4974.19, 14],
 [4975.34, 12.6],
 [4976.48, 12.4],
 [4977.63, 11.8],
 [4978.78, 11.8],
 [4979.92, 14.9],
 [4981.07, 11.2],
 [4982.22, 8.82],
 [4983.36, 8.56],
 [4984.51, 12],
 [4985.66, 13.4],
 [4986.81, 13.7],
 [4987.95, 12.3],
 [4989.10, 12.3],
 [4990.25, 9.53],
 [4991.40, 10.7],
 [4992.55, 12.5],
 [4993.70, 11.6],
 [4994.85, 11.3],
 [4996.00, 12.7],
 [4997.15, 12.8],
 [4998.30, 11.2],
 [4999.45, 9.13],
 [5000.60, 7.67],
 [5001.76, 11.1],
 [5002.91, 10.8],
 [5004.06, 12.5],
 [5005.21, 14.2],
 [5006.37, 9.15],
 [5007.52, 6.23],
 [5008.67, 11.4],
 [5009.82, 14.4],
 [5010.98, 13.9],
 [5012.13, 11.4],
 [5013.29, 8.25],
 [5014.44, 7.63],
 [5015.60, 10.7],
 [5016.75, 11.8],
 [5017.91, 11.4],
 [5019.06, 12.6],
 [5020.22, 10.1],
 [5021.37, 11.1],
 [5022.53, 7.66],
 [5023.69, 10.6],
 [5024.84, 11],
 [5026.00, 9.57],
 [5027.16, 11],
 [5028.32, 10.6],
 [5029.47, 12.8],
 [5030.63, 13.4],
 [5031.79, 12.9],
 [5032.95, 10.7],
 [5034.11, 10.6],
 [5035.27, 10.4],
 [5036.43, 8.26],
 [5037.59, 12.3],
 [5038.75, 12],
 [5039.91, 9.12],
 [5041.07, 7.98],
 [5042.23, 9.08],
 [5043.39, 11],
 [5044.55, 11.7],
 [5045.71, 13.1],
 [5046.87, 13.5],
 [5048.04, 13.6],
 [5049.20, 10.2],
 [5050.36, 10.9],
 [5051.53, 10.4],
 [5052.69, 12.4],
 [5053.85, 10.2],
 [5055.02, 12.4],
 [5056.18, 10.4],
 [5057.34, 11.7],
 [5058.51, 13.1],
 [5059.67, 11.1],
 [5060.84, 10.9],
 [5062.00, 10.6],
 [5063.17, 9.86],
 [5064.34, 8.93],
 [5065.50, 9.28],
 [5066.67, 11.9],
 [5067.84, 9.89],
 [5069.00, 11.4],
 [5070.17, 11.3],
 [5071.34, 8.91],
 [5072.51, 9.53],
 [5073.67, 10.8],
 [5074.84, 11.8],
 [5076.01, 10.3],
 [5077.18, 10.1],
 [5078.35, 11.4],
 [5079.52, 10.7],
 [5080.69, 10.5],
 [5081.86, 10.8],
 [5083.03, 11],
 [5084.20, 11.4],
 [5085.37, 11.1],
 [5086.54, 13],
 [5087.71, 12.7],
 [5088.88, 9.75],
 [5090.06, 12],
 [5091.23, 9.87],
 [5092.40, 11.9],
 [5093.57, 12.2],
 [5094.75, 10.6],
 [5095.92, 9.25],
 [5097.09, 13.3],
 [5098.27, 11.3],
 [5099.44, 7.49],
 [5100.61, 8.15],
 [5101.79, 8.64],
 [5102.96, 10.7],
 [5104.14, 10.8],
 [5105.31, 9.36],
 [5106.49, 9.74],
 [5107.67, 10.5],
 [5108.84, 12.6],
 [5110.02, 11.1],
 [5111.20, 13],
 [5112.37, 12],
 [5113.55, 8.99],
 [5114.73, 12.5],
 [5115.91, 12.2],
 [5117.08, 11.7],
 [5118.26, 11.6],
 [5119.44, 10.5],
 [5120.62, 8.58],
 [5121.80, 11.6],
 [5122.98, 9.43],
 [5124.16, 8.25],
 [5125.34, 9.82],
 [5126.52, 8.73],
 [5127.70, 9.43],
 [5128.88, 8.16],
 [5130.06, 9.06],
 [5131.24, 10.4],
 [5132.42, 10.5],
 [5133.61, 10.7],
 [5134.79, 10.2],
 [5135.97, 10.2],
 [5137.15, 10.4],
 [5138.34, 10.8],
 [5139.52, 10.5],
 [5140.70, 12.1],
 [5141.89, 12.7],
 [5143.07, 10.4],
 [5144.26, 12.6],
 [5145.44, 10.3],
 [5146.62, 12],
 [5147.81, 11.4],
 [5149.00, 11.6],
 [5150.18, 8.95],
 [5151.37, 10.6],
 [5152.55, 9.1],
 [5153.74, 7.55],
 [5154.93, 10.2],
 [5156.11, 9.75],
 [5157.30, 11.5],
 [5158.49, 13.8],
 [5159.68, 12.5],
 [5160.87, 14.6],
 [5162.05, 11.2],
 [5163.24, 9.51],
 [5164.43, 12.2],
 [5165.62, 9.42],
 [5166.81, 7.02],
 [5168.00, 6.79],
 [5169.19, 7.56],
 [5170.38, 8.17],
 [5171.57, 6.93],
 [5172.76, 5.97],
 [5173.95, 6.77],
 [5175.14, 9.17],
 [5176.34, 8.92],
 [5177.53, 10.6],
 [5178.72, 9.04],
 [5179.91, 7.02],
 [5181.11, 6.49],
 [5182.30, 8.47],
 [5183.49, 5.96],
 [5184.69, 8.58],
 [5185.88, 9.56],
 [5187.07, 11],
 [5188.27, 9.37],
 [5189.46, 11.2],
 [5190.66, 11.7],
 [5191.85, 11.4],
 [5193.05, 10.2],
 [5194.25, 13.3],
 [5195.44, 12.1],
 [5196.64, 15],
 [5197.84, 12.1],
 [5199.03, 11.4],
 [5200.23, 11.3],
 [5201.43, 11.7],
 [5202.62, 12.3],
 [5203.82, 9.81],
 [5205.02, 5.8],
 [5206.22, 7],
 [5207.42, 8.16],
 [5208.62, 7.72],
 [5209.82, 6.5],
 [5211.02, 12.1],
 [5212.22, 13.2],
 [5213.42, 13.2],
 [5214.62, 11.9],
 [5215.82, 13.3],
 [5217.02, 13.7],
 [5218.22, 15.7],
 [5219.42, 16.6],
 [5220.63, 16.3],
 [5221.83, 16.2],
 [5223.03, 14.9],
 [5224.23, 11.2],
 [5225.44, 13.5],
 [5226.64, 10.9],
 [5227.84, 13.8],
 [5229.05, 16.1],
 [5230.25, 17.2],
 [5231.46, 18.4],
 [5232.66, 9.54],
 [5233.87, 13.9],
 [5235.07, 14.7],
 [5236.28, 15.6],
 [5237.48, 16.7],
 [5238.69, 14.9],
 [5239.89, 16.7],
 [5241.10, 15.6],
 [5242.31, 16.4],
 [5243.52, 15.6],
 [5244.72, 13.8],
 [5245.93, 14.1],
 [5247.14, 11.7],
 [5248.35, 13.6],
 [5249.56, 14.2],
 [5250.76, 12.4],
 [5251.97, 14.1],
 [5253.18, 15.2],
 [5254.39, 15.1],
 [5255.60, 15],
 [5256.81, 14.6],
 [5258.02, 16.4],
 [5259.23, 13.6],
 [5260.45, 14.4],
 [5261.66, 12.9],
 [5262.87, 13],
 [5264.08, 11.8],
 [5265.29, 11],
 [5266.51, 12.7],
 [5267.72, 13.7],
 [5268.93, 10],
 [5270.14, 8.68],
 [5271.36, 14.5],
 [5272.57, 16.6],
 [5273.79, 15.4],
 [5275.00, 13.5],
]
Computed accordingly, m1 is 8.82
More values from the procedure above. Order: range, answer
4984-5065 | 11.1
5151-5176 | 9.52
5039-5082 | 10.8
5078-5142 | 10.6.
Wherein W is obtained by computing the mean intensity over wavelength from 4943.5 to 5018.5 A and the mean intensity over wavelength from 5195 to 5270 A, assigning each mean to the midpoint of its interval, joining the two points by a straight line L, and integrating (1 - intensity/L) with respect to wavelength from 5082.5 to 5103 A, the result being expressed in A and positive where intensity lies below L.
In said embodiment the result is 2.8 A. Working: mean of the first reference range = 12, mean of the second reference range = 13.2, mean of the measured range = 10.8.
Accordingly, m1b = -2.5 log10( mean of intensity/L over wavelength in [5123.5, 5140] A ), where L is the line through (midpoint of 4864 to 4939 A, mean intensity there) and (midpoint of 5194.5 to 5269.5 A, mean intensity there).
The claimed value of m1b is 0.32 mag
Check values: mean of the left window 13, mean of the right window 13.3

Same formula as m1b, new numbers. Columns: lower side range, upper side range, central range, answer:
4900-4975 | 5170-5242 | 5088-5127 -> 0.15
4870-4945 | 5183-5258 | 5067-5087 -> 0.19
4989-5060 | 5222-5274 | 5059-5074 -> 0.13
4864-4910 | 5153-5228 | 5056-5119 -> 0.06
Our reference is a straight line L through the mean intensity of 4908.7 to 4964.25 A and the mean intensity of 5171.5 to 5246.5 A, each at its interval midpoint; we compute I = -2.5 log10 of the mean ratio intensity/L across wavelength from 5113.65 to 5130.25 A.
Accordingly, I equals 0.210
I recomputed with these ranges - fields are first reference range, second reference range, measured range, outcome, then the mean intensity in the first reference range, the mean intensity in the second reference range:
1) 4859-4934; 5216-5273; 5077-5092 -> 0.22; 13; 14.2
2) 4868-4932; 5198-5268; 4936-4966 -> 0.02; 13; 13.3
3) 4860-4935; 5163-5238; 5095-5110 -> 0.15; 13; 11.2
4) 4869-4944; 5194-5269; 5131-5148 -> 0.20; 12.9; 13.3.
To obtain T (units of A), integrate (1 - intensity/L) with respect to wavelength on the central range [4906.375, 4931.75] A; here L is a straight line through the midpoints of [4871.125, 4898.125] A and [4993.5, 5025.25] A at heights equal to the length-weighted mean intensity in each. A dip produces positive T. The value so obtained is -2.2 A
